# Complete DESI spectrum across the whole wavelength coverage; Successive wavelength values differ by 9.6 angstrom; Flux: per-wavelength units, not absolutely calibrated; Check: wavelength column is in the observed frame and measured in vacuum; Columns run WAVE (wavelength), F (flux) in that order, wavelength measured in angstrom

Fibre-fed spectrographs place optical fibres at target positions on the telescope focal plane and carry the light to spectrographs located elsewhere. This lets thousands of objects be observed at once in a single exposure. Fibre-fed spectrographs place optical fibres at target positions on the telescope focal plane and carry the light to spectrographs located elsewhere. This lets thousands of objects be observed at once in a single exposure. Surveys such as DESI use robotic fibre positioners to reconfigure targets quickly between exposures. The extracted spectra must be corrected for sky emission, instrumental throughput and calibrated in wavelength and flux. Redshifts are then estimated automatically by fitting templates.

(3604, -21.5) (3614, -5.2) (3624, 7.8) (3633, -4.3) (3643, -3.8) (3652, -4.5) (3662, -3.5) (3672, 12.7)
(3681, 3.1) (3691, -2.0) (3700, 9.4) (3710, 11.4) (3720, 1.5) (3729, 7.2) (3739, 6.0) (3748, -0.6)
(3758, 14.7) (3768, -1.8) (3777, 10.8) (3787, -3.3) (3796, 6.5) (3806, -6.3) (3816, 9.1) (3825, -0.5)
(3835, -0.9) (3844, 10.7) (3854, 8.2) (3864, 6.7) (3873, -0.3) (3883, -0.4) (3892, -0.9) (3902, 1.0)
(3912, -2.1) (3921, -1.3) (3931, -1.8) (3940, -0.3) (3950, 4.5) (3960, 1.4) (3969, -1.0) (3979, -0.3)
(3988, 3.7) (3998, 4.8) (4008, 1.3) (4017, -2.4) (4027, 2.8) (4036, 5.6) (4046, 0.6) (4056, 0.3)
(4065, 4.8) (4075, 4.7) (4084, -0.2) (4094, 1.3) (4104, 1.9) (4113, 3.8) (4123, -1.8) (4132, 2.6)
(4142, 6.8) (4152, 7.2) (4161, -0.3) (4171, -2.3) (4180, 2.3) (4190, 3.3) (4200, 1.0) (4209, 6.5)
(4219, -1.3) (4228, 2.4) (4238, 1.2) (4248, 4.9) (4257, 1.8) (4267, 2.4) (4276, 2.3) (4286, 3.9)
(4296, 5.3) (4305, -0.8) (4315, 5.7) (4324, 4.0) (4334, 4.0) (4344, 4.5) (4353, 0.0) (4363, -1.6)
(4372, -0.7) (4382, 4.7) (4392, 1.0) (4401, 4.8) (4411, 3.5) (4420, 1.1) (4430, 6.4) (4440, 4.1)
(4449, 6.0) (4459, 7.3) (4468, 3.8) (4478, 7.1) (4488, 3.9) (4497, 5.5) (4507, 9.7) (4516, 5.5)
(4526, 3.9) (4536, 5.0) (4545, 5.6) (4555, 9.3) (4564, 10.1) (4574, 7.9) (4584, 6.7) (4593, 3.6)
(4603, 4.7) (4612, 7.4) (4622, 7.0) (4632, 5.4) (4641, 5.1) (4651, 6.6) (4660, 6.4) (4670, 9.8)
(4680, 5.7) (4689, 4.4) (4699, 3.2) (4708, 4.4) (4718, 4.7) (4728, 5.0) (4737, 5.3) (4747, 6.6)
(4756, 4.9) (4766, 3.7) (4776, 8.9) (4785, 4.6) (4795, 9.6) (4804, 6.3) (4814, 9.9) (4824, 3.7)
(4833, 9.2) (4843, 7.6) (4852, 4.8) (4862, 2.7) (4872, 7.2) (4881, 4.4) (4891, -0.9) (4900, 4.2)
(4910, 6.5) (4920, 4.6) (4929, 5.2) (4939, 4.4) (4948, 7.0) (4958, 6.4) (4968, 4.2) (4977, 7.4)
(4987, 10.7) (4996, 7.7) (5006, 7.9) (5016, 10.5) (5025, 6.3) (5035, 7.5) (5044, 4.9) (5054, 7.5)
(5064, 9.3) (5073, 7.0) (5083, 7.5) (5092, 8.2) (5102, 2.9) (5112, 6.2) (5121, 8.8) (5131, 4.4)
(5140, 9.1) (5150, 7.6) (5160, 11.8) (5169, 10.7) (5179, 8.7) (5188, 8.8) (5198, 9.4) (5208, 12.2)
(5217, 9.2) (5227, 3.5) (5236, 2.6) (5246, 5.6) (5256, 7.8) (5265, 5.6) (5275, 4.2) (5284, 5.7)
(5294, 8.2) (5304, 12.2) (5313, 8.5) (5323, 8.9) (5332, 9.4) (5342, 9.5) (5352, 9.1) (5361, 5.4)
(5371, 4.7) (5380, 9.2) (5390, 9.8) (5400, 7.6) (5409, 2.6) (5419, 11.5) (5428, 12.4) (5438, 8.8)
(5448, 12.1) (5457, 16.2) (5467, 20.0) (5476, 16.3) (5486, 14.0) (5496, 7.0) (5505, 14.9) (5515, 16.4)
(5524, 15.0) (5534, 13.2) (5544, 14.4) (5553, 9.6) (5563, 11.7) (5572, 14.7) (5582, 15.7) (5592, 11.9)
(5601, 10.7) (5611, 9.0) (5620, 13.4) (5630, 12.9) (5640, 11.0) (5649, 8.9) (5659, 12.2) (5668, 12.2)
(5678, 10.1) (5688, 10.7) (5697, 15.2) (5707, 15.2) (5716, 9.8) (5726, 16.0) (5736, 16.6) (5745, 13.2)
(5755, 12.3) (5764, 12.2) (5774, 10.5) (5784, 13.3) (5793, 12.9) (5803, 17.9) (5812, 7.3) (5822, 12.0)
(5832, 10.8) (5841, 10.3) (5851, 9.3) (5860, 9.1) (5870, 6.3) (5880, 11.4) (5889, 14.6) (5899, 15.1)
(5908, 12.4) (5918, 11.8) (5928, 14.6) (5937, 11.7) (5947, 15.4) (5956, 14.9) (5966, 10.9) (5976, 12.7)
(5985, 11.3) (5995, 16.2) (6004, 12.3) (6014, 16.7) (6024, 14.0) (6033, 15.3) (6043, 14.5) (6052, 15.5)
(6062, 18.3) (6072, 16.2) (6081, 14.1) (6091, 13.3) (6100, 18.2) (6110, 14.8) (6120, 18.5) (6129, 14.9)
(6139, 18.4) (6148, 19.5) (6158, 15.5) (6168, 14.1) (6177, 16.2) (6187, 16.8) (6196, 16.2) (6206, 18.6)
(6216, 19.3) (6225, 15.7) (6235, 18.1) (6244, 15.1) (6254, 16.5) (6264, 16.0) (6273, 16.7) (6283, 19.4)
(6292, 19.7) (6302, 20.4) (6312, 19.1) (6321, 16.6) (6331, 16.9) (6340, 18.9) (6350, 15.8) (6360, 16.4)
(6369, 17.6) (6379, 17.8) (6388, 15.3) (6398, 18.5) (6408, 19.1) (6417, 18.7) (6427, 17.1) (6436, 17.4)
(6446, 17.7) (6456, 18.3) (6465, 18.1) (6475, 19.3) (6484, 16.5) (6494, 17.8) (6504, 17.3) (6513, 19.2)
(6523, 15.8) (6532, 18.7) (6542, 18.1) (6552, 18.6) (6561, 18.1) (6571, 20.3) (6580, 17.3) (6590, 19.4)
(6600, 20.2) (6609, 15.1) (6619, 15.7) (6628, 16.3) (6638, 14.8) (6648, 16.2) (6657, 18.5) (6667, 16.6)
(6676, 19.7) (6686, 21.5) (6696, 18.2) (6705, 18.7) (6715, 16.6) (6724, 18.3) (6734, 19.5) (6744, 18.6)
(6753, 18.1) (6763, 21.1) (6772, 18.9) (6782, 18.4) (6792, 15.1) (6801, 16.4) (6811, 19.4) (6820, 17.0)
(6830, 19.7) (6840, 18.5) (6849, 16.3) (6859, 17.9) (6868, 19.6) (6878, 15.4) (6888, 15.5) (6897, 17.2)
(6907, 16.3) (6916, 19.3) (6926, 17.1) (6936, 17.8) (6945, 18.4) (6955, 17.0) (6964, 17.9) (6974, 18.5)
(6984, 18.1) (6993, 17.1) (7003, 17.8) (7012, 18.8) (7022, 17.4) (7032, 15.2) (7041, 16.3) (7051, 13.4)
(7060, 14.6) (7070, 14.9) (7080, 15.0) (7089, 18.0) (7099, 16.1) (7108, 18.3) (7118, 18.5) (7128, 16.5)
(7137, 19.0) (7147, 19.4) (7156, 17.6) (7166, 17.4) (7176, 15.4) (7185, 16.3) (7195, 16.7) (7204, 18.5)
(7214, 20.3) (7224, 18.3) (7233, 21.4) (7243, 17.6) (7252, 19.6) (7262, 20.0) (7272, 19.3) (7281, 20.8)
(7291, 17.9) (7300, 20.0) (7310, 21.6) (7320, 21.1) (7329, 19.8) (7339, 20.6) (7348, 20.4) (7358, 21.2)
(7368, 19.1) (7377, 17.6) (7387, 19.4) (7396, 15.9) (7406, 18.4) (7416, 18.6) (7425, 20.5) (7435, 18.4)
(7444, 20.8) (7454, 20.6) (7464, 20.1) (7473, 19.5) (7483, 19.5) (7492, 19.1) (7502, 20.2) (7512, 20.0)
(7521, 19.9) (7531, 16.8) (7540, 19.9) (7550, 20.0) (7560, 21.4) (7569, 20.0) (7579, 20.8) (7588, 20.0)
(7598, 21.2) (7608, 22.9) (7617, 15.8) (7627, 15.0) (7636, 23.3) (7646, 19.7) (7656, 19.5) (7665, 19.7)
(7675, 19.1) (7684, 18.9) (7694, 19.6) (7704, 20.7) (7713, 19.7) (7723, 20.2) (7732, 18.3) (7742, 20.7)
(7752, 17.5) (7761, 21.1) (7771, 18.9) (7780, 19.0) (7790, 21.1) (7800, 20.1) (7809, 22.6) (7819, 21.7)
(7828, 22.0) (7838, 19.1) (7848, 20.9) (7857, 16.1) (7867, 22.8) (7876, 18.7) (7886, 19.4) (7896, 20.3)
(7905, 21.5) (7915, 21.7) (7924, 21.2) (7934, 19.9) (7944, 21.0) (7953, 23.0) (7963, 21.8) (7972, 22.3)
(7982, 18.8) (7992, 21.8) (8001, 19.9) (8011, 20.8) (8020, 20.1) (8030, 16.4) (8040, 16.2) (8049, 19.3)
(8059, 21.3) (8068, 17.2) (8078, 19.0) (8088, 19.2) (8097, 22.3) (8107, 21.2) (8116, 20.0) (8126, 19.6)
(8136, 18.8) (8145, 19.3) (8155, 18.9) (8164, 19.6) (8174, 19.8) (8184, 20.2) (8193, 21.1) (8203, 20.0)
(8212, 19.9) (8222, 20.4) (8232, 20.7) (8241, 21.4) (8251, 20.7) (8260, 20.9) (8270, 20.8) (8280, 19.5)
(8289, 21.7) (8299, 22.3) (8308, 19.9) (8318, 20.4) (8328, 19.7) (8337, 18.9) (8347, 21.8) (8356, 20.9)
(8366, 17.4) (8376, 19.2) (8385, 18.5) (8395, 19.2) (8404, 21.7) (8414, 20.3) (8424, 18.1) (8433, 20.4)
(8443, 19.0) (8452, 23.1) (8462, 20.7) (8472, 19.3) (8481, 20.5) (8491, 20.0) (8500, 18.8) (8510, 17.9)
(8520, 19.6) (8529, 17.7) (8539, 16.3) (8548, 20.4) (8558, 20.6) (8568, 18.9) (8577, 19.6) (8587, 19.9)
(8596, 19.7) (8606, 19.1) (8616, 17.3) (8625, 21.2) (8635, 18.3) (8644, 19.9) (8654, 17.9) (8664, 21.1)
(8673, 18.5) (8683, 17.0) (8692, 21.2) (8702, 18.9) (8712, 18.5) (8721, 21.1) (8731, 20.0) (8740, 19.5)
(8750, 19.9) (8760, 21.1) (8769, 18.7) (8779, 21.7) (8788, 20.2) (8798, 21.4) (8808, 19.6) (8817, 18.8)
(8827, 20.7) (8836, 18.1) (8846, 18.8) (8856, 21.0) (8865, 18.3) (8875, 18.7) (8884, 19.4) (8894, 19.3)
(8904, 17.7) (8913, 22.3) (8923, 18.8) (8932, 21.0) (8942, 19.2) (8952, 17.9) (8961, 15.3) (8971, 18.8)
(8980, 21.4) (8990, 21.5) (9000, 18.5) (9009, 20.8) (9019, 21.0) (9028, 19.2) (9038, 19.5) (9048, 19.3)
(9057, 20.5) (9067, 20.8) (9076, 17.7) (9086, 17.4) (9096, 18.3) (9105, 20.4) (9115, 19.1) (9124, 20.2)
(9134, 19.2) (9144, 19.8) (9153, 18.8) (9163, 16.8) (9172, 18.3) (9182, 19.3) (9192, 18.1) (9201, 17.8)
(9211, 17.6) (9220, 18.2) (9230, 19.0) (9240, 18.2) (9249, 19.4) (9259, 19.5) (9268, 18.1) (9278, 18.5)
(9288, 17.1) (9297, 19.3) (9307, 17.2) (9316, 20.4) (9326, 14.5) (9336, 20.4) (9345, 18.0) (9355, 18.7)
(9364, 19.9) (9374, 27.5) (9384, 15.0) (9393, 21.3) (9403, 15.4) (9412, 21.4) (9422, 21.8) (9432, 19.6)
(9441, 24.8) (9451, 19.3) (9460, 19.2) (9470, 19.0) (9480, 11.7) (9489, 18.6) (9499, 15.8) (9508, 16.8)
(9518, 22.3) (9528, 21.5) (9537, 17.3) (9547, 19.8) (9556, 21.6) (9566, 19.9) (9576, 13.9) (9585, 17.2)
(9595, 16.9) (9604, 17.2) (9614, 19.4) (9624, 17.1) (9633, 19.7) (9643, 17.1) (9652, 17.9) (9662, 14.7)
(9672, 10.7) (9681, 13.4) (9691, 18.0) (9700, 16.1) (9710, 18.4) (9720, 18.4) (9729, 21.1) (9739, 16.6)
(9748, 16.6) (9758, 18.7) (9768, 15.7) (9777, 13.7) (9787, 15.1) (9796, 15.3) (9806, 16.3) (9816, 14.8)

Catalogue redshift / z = 0.36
